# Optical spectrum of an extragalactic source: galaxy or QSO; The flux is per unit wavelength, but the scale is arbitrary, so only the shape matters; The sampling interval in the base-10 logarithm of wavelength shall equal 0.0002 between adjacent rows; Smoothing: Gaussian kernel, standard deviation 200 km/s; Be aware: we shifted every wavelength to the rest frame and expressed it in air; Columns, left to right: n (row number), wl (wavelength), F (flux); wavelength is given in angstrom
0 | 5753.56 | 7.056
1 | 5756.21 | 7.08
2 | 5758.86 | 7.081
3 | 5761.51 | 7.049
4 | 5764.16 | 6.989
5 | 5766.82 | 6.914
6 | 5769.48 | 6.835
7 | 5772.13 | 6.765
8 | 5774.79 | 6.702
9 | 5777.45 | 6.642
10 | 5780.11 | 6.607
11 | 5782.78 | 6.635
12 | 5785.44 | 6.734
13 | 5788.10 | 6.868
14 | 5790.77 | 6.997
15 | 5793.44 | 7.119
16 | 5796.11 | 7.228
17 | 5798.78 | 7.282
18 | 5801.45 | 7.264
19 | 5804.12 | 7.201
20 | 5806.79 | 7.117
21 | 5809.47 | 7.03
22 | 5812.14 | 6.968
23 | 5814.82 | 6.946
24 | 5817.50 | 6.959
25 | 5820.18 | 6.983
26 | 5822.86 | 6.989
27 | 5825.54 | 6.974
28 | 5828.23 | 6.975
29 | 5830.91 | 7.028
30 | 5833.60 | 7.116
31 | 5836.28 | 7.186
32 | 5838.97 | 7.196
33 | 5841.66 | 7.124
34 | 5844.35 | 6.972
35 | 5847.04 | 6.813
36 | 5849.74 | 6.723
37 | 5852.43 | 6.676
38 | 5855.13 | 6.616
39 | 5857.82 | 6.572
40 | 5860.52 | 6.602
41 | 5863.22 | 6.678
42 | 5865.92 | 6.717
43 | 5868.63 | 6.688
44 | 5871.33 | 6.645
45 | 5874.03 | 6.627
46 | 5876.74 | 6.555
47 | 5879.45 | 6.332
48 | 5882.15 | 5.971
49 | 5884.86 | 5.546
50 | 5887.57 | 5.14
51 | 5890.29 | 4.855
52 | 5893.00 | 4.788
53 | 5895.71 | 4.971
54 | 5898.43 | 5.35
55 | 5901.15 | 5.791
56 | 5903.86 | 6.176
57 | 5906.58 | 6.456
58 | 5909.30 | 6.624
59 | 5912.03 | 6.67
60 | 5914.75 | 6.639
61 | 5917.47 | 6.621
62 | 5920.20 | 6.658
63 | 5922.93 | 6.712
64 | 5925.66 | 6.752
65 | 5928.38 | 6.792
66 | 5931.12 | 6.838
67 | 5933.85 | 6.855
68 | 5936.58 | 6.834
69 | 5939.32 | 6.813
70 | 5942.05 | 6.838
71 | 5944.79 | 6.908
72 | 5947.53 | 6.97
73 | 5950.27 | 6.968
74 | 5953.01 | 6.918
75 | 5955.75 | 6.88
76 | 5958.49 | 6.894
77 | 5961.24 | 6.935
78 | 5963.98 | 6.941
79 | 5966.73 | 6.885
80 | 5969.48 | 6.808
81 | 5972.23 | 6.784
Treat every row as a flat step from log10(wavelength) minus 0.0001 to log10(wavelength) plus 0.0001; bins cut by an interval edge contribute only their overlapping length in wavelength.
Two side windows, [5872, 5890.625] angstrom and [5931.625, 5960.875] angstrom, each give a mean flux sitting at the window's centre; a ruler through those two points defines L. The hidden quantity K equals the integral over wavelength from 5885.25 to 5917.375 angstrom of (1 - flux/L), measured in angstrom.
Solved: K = 2.3 angstrom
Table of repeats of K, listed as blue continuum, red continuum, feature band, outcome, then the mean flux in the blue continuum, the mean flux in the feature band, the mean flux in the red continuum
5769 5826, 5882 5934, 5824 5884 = -2.2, 6.95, 6.75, 6.1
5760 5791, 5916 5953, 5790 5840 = -2.0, 6.81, 7.08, 6.82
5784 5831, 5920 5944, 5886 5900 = 3.7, 7.04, 5.04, 6.8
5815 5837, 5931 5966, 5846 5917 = 7.8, 7.02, 6.2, 6.89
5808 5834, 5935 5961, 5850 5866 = 0.7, 6.99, 6.65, 6.89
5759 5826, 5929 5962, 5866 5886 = 1.6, 6.95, 6.37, 6.88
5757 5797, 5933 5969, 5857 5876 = 0.7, 6.88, 6.64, 6.89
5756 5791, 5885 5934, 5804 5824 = -1.2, 6.84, 7.01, 6.12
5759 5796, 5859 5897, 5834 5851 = -1.9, 6.86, 7.01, 6.01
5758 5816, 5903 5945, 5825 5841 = -0.5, 6.95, 7.09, 6.7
